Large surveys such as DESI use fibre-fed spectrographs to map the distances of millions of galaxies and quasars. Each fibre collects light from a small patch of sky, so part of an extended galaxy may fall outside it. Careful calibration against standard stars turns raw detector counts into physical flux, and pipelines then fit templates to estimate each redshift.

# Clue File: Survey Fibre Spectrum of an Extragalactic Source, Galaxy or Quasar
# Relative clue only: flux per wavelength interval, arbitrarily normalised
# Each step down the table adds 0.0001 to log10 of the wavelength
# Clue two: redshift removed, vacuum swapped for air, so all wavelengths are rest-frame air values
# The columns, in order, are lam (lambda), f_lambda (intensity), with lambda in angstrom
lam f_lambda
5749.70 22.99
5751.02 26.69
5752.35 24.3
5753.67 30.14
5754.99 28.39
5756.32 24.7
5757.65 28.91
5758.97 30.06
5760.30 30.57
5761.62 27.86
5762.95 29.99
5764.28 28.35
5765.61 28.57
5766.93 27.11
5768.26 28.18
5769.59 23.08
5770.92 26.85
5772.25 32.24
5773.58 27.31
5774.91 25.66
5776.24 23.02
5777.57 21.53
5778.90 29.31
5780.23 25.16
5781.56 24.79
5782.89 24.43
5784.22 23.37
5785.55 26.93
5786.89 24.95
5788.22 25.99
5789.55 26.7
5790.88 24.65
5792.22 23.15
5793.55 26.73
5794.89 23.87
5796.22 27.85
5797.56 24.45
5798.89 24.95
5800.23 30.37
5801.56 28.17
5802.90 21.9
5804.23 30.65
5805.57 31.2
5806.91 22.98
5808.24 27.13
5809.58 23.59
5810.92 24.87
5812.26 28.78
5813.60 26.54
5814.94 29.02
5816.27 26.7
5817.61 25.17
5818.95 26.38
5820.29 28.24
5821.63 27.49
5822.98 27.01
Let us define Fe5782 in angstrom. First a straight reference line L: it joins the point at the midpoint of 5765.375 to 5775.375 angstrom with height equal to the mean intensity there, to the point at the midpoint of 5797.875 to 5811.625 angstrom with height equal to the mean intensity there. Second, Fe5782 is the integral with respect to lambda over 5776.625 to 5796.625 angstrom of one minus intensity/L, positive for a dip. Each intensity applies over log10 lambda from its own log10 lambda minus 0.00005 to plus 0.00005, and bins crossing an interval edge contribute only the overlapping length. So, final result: 1.29 angstrom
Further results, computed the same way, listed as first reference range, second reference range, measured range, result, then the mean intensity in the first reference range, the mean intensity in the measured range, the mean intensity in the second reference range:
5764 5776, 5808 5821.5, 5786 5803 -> 0.71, 27.3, 25.8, 26.7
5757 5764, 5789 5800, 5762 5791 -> 1.31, 29.4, 26.3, 25.5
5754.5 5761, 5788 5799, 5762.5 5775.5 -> -0.08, 28.5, 27.7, 25.4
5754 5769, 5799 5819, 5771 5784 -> 0.94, 28.4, 25.9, 26.9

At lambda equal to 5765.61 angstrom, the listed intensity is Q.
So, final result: 28.57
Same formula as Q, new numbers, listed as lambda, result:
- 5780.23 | 25.16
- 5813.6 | 26.54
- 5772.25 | 32.24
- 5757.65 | 28.91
